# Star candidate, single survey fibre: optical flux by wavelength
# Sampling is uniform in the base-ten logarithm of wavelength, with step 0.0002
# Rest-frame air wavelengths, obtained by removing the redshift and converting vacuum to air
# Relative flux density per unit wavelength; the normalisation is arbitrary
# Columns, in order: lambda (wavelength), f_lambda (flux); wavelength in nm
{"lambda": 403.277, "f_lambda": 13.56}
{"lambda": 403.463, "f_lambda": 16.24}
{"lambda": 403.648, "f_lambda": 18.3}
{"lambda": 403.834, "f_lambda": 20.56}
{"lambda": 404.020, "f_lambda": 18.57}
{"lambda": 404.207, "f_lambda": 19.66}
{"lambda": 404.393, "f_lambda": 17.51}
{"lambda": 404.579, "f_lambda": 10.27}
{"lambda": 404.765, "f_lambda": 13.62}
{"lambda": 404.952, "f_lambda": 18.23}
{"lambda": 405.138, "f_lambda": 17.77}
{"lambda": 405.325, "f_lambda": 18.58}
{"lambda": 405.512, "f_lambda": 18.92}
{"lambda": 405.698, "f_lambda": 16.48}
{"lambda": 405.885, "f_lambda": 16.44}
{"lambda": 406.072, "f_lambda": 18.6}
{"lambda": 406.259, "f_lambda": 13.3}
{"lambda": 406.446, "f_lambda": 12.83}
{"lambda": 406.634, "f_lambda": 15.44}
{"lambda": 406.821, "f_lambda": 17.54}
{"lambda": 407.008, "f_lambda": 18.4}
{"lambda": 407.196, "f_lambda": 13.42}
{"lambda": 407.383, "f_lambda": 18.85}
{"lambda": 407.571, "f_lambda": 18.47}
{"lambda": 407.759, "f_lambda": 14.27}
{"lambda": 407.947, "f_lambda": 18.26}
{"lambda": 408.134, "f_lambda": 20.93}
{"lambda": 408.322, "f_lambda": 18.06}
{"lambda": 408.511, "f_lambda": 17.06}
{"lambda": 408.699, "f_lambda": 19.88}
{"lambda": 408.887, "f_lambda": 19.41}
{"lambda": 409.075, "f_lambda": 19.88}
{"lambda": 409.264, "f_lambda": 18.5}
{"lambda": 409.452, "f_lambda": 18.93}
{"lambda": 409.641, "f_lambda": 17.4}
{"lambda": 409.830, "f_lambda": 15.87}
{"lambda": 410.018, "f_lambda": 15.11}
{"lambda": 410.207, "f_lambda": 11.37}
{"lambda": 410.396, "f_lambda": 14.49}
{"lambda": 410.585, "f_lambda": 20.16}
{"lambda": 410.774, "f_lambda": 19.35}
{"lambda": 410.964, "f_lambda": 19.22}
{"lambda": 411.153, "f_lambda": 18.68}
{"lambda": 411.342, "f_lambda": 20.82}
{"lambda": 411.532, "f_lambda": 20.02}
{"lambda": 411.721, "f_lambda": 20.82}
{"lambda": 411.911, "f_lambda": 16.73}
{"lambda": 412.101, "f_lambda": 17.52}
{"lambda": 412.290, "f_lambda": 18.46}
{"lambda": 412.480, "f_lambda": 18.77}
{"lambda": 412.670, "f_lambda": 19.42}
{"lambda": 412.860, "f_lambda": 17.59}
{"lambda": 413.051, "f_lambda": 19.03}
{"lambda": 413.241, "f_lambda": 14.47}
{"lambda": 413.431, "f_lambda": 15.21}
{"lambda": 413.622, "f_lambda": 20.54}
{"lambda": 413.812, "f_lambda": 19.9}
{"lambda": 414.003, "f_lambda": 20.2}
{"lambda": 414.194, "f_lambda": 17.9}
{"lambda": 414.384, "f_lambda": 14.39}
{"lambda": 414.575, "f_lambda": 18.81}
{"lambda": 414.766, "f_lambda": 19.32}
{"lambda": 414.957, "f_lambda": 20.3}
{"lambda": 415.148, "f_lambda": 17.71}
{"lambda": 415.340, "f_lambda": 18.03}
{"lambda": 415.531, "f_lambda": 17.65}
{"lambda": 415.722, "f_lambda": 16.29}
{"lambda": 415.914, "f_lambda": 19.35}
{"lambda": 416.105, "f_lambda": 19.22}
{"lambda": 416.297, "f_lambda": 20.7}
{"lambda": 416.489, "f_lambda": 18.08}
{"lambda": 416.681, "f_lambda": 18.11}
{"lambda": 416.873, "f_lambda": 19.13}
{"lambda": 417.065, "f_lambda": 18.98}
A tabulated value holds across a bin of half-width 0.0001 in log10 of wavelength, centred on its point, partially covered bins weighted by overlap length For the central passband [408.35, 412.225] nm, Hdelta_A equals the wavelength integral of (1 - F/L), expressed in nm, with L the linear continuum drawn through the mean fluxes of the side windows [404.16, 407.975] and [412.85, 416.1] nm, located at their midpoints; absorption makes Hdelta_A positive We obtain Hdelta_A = -0.18 nm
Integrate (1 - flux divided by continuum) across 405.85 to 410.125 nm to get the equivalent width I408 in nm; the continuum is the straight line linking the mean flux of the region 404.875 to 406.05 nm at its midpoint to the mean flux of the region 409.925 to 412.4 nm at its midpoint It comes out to 0.14 nm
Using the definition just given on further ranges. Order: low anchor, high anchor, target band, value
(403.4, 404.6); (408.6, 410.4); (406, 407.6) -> 0.117 nm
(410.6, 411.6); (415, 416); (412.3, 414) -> 0.053 nm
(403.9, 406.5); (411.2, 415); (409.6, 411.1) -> 0.099 nm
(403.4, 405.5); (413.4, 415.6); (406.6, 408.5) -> 0.025 nm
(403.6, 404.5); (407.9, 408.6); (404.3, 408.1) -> 0.461 nm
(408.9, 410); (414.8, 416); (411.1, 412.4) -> -0.065 nm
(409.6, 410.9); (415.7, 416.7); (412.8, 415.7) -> -0.008 nm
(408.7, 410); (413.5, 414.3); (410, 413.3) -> 0.150 nm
